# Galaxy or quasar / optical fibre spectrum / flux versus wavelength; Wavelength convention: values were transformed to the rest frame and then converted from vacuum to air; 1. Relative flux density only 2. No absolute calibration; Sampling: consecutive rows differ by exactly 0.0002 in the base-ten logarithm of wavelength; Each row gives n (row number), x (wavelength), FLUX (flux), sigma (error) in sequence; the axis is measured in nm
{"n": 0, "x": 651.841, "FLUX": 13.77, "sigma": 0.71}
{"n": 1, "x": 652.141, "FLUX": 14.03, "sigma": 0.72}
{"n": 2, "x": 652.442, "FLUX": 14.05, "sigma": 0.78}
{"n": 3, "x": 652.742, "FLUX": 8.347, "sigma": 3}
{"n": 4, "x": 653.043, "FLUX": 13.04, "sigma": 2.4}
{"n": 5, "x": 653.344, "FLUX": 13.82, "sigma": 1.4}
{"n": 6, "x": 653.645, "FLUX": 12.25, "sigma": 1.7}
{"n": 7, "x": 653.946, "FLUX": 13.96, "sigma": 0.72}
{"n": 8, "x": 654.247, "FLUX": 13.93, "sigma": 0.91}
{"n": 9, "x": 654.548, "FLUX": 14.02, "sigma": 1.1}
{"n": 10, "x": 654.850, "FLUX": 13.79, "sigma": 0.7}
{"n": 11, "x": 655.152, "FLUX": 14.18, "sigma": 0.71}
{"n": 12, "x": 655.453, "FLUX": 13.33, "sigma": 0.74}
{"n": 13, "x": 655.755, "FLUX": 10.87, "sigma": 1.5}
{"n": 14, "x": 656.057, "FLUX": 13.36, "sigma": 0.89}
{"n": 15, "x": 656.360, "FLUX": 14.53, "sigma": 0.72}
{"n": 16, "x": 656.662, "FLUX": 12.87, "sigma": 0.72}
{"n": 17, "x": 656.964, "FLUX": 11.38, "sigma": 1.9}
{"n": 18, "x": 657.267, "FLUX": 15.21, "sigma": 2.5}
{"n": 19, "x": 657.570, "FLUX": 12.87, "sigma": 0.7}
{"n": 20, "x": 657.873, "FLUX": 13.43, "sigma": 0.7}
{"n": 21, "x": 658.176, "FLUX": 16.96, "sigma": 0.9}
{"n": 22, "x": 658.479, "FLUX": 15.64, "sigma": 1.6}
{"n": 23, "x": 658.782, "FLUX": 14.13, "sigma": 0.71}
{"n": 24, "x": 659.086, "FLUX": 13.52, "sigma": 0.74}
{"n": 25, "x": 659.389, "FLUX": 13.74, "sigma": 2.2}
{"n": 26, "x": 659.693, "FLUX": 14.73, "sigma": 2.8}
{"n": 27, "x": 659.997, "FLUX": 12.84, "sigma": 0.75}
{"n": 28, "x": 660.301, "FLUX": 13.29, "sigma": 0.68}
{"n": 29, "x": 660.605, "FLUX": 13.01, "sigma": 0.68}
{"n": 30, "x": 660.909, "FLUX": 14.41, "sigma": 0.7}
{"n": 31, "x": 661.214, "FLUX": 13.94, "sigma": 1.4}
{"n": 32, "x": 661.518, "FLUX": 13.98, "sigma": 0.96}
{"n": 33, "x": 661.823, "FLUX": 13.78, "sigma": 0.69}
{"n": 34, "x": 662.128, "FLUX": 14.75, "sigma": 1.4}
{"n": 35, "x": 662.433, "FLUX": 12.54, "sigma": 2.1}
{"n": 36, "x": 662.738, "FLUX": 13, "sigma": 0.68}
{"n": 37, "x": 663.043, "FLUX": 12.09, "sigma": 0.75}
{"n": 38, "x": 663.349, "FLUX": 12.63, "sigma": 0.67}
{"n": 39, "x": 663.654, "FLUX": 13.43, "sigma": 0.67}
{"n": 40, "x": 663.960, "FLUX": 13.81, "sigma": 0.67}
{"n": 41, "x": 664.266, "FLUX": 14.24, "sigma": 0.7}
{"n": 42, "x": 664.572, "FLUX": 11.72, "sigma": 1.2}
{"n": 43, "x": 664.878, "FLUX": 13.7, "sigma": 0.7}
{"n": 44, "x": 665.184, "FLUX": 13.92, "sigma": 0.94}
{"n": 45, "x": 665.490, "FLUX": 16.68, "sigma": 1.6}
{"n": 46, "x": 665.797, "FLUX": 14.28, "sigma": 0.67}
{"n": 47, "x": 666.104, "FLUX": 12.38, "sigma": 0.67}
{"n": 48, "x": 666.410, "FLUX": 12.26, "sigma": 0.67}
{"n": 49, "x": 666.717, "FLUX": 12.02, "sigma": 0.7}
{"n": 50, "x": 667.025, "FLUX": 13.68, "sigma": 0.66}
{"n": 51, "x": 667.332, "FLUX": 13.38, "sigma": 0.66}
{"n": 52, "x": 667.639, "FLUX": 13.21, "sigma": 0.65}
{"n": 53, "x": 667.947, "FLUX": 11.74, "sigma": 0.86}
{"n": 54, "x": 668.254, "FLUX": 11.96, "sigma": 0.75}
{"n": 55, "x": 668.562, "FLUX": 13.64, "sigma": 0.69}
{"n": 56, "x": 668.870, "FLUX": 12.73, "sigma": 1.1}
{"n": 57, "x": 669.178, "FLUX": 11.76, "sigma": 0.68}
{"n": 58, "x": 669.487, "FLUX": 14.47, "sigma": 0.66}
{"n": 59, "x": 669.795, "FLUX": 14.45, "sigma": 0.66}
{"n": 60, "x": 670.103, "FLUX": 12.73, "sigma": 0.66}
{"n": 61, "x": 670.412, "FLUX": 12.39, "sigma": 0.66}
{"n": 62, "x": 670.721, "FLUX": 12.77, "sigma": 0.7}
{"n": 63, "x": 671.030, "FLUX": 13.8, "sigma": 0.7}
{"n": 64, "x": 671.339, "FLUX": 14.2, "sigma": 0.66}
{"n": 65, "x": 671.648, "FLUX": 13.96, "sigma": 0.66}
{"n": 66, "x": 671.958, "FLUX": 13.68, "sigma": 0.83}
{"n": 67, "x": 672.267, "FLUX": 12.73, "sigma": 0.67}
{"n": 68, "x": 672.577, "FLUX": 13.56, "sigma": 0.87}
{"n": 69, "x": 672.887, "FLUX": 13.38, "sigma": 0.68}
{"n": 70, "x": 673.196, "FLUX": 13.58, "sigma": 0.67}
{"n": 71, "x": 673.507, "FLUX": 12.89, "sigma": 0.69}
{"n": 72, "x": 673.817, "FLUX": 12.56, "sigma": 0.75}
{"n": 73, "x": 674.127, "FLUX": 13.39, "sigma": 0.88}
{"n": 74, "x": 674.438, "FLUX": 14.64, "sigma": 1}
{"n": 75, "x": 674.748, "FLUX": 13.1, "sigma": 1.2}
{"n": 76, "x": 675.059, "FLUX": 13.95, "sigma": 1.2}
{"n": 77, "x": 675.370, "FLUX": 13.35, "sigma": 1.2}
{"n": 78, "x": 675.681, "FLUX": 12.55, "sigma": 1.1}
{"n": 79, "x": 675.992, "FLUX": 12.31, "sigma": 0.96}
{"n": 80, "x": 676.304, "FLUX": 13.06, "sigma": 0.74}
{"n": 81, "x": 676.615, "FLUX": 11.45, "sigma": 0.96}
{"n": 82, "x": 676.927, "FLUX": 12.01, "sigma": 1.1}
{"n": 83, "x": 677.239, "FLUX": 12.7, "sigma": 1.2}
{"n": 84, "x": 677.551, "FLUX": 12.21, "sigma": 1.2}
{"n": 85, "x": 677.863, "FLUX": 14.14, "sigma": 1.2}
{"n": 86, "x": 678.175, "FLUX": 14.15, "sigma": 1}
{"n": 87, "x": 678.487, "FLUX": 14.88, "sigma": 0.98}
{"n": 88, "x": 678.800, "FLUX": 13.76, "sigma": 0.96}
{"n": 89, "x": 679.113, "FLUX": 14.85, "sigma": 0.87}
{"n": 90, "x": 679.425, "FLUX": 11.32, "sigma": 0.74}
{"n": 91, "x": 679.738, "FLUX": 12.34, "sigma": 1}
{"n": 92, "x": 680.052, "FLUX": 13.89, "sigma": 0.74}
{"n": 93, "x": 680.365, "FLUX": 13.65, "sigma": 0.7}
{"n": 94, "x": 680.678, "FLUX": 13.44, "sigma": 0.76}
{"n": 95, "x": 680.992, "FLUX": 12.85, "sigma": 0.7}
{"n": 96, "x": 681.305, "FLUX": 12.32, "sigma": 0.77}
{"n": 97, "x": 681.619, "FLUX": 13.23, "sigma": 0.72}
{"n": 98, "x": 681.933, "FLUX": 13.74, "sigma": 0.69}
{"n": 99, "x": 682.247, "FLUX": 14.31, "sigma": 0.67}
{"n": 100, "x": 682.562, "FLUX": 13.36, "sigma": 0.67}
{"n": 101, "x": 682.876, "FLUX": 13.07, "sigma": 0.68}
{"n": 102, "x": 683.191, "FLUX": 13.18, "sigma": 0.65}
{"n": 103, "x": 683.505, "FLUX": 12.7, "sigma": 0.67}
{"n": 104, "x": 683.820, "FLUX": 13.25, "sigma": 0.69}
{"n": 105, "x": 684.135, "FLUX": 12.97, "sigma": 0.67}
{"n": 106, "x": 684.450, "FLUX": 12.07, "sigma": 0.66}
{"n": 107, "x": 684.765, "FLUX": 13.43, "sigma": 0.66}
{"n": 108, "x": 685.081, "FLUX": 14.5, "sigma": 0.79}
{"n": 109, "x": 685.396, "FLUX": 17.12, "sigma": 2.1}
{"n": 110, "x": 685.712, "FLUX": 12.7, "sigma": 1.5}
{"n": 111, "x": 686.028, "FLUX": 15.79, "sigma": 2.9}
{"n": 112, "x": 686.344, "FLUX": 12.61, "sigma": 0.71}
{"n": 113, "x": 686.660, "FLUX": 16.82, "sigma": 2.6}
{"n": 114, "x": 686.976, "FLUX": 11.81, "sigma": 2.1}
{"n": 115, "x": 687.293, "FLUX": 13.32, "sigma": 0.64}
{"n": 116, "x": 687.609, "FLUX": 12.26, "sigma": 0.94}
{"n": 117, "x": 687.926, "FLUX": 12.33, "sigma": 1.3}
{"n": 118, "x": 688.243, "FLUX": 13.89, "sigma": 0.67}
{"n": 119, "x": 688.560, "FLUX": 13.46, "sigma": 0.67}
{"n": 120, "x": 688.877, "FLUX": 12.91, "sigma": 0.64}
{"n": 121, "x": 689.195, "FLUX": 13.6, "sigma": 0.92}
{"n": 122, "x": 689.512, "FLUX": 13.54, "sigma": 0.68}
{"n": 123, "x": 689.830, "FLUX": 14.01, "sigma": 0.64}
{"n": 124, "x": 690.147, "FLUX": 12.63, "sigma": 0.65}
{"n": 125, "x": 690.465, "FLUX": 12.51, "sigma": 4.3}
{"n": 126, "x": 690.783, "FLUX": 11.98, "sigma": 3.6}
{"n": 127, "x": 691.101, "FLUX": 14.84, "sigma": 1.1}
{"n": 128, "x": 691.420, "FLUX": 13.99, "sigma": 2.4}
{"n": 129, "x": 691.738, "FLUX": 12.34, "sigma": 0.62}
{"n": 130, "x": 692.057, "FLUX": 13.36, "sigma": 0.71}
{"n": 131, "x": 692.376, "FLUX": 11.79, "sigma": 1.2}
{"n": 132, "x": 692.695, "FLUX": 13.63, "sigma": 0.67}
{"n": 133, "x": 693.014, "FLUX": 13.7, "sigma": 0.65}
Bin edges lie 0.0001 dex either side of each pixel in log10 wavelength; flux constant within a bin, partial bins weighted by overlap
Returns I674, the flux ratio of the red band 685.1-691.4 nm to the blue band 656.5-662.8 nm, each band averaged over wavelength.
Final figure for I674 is 0.98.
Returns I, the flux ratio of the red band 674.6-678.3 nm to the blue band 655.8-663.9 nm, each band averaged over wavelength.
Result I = 0.94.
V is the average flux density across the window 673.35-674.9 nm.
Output 13.3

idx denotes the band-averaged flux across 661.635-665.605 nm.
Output 13.5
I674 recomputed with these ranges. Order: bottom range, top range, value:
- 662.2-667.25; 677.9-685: 1.00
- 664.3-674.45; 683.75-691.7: 1.02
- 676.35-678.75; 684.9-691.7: 1.04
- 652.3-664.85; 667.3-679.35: 0.98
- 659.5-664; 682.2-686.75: 1.02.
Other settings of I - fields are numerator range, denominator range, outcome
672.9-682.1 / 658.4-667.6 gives 0.97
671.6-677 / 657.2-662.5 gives 0.93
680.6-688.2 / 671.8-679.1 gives 1.02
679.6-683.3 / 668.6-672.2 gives 0.99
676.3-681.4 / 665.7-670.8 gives 1.02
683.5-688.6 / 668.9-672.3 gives 1.02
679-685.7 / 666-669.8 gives 1.04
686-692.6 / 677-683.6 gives 1.00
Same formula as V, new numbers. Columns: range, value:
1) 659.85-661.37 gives 13.5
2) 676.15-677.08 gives 12.2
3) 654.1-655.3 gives 14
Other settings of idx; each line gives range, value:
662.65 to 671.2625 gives 13.2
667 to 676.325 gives 13.2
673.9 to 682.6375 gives 13.2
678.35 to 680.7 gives 13.5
